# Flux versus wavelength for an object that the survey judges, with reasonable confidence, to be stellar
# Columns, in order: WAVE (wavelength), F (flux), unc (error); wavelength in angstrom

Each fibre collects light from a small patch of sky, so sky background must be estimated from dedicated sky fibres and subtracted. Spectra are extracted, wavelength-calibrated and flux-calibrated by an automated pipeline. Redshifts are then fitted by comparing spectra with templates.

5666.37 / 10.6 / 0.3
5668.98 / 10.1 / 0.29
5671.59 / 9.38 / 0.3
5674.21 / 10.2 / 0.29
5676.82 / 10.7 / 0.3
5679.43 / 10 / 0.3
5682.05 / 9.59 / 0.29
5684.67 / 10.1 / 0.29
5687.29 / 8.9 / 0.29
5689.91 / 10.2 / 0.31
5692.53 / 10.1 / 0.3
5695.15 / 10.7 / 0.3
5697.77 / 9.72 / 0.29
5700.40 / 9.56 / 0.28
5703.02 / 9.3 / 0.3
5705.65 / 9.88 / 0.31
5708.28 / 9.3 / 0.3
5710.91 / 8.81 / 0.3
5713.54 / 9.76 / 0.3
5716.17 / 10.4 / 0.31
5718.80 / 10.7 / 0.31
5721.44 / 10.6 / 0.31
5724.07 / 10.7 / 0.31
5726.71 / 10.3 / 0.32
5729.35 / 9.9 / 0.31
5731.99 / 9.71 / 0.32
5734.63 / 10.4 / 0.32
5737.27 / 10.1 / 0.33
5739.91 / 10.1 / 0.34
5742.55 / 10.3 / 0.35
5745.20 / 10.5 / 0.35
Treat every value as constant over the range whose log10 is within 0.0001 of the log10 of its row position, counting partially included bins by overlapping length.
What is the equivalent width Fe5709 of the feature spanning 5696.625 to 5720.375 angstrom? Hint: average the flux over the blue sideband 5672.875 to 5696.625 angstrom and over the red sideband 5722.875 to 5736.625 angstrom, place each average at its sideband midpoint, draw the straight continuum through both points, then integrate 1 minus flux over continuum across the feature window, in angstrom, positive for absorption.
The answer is 0.9 angstrom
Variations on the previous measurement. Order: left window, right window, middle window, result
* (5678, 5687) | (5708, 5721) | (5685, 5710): 0.2 angstrom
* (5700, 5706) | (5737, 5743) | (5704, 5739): -0.6 angstrom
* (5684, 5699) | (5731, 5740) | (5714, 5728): -0.6 angstrom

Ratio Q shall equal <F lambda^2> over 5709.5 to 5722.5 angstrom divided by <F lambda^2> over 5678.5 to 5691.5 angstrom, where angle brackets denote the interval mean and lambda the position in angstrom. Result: 1.04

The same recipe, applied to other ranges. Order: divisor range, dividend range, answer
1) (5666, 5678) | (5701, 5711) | 0.94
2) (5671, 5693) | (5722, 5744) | 1.05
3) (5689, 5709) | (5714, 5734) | 1.06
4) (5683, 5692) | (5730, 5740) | 1.05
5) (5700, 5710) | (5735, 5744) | 1.09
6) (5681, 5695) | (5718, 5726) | 1.09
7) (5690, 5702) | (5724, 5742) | 1.02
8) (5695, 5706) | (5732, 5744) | 1.06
